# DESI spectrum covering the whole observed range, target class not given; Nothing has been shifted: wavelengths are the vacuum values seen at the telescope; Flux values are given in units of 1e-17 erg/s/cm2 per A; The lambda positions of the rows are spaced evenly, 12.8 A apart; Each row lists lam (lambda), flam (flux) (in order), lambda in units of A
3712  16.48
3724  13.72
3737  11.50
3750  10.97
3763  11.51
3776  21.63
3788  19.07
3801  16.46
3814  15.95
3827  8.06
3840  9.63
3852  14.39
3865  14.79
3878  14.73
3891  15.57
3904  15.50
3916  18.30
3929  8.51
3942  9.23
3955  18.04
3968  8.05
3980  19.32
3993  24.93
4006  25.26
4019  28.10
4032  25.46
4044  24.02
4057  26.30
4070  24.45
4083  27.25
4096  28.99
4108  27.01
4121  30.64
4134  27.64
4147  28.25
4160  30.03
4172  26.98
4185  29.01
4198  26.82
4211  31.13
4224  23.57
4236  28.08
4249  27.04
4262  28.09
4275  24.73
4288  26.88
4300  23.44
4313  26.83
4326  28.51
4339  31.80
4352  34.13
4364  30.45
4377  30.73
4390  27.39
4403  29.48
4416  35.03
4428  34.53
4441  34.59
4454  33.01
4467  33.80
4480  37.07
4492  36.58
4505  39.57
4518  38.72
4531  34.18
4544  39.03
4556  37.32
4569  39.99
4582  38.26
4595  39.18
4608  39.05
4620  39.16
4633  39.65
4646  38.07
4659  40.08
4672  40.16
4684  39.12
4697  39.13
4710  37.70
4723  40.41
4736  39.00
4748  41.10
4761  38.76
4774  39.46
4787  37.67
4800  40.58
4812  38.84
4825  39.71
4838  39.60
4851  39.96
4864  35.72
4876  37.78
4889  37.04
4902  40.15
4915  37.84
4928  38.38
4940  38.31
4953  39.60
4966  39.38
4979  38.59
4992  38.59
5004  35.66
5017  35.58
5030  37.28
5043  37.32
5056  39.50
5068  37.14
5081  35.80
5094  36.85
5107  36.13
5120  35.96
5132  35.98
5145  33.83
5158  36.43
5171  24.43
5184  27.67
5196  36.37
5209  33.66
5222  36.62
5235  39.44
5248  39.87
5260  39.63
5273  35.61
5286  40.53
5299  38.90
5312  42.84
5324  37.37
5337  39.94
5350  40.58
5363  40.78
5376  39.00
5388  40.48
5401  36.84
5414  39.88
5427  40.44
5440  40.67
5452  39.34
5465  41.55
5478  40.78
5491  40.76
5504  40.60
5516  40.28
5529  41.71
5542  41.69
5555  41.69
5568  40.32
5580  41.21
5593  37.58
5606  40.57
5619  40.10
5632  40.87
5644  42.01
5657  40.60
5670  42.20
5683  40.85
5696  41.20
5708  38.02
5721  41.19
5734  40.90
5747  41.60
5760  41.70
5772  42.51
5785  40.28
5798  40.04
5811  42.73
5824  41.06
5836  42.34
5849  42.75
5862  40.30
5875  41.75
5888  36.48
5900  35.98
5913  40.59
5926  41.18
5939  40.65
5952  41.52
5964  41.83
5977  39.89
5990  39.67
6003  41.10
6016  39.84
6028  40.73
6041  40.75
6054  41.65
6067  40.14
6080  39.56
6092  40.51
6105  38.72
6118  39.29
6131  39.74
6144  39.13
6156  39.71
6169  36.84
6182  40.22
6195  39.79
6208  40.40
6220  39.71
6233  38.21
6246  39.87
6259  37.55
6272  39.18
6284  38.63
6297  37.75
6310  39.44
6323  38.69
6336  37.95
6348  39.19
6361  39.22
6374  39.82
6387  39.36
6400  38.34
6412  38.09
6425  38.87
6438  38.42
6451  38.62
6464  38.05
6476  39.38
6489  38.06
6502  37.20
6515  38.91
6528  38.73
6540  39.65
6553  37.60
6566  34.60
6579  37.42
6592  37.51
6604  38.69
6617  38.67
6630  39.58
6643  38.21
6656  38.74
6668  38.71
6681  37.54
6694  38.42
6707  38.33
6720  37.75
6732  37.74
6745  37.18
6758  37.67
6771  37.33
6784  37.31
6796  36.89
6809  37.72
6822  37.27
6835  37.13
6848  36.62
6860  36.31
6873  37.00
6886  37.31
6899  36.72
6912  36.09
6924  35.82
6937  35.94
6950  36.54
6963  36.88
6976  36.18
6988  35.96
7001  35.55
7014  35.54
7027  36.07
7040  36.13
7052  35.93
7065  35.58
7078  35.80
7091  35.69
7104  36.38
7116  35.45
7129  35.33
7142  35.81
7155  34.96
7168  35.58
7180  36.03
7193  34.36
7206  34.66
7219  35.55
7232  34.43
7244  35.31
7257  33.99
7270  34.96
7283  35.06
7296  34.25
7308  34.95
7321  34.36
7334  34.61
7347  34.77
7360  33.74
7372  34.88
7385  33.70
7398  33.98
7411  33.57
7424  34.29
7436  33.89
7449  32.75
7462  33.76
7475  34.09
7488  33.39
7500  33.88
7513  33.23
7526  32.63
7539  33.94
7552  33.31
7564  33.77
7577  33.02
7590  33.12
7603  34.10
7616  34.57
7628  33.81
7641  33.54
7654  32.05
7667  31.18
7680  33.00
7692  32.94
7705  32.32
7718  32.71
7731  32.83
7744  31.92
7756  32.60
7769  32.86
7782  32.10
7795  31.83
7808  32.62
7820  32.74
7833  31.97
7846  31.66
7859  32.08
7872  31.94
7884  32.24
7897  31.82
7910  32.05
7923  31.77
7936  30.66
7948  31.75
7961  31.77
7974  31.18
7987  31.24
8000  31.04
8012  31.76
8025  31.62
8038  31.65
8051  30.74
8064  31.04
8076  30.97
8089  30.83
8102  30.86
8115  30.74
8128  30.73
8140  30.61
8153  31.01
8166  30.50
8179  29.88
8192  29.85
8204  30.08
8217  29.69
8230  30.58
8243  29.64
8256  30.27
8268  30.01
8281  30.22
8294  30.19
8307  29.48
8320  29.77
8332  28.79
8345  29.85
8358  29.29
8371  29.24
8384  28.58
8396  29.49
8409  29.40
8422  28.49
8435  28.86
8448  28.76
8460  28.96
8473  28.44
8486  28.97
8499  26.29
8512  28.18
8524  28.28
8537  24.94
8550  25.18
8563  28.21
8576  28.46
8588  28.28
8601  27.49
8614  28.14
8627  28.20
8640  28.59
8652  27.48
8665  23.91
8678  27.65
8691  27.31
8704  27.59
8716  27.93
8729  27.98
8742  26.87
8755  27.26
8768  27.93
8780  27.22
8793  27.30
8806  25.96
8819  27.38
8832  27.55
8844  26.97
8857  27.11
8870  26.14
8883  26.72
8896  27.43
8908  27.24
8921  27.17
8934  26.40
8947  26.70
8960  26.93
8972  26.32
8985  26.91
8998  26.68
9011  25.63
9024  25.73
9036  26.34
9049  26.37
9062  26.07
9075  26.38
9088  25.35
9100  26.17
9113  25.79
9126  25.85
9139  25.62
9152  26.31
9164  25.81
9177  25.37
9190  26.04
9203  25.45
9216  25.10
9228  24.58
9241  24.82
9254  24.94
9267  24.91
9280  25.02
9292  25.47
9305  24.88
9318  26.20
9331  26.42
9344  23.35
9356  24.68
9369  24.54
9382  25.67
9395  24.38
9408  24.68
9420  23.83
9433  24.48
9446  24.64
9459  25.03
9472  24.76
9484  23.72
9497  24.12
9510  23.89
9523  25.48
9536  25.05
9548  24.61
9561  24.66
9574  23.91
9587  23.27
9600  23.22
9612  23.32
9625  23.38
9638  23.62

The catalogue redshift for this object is 0.00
